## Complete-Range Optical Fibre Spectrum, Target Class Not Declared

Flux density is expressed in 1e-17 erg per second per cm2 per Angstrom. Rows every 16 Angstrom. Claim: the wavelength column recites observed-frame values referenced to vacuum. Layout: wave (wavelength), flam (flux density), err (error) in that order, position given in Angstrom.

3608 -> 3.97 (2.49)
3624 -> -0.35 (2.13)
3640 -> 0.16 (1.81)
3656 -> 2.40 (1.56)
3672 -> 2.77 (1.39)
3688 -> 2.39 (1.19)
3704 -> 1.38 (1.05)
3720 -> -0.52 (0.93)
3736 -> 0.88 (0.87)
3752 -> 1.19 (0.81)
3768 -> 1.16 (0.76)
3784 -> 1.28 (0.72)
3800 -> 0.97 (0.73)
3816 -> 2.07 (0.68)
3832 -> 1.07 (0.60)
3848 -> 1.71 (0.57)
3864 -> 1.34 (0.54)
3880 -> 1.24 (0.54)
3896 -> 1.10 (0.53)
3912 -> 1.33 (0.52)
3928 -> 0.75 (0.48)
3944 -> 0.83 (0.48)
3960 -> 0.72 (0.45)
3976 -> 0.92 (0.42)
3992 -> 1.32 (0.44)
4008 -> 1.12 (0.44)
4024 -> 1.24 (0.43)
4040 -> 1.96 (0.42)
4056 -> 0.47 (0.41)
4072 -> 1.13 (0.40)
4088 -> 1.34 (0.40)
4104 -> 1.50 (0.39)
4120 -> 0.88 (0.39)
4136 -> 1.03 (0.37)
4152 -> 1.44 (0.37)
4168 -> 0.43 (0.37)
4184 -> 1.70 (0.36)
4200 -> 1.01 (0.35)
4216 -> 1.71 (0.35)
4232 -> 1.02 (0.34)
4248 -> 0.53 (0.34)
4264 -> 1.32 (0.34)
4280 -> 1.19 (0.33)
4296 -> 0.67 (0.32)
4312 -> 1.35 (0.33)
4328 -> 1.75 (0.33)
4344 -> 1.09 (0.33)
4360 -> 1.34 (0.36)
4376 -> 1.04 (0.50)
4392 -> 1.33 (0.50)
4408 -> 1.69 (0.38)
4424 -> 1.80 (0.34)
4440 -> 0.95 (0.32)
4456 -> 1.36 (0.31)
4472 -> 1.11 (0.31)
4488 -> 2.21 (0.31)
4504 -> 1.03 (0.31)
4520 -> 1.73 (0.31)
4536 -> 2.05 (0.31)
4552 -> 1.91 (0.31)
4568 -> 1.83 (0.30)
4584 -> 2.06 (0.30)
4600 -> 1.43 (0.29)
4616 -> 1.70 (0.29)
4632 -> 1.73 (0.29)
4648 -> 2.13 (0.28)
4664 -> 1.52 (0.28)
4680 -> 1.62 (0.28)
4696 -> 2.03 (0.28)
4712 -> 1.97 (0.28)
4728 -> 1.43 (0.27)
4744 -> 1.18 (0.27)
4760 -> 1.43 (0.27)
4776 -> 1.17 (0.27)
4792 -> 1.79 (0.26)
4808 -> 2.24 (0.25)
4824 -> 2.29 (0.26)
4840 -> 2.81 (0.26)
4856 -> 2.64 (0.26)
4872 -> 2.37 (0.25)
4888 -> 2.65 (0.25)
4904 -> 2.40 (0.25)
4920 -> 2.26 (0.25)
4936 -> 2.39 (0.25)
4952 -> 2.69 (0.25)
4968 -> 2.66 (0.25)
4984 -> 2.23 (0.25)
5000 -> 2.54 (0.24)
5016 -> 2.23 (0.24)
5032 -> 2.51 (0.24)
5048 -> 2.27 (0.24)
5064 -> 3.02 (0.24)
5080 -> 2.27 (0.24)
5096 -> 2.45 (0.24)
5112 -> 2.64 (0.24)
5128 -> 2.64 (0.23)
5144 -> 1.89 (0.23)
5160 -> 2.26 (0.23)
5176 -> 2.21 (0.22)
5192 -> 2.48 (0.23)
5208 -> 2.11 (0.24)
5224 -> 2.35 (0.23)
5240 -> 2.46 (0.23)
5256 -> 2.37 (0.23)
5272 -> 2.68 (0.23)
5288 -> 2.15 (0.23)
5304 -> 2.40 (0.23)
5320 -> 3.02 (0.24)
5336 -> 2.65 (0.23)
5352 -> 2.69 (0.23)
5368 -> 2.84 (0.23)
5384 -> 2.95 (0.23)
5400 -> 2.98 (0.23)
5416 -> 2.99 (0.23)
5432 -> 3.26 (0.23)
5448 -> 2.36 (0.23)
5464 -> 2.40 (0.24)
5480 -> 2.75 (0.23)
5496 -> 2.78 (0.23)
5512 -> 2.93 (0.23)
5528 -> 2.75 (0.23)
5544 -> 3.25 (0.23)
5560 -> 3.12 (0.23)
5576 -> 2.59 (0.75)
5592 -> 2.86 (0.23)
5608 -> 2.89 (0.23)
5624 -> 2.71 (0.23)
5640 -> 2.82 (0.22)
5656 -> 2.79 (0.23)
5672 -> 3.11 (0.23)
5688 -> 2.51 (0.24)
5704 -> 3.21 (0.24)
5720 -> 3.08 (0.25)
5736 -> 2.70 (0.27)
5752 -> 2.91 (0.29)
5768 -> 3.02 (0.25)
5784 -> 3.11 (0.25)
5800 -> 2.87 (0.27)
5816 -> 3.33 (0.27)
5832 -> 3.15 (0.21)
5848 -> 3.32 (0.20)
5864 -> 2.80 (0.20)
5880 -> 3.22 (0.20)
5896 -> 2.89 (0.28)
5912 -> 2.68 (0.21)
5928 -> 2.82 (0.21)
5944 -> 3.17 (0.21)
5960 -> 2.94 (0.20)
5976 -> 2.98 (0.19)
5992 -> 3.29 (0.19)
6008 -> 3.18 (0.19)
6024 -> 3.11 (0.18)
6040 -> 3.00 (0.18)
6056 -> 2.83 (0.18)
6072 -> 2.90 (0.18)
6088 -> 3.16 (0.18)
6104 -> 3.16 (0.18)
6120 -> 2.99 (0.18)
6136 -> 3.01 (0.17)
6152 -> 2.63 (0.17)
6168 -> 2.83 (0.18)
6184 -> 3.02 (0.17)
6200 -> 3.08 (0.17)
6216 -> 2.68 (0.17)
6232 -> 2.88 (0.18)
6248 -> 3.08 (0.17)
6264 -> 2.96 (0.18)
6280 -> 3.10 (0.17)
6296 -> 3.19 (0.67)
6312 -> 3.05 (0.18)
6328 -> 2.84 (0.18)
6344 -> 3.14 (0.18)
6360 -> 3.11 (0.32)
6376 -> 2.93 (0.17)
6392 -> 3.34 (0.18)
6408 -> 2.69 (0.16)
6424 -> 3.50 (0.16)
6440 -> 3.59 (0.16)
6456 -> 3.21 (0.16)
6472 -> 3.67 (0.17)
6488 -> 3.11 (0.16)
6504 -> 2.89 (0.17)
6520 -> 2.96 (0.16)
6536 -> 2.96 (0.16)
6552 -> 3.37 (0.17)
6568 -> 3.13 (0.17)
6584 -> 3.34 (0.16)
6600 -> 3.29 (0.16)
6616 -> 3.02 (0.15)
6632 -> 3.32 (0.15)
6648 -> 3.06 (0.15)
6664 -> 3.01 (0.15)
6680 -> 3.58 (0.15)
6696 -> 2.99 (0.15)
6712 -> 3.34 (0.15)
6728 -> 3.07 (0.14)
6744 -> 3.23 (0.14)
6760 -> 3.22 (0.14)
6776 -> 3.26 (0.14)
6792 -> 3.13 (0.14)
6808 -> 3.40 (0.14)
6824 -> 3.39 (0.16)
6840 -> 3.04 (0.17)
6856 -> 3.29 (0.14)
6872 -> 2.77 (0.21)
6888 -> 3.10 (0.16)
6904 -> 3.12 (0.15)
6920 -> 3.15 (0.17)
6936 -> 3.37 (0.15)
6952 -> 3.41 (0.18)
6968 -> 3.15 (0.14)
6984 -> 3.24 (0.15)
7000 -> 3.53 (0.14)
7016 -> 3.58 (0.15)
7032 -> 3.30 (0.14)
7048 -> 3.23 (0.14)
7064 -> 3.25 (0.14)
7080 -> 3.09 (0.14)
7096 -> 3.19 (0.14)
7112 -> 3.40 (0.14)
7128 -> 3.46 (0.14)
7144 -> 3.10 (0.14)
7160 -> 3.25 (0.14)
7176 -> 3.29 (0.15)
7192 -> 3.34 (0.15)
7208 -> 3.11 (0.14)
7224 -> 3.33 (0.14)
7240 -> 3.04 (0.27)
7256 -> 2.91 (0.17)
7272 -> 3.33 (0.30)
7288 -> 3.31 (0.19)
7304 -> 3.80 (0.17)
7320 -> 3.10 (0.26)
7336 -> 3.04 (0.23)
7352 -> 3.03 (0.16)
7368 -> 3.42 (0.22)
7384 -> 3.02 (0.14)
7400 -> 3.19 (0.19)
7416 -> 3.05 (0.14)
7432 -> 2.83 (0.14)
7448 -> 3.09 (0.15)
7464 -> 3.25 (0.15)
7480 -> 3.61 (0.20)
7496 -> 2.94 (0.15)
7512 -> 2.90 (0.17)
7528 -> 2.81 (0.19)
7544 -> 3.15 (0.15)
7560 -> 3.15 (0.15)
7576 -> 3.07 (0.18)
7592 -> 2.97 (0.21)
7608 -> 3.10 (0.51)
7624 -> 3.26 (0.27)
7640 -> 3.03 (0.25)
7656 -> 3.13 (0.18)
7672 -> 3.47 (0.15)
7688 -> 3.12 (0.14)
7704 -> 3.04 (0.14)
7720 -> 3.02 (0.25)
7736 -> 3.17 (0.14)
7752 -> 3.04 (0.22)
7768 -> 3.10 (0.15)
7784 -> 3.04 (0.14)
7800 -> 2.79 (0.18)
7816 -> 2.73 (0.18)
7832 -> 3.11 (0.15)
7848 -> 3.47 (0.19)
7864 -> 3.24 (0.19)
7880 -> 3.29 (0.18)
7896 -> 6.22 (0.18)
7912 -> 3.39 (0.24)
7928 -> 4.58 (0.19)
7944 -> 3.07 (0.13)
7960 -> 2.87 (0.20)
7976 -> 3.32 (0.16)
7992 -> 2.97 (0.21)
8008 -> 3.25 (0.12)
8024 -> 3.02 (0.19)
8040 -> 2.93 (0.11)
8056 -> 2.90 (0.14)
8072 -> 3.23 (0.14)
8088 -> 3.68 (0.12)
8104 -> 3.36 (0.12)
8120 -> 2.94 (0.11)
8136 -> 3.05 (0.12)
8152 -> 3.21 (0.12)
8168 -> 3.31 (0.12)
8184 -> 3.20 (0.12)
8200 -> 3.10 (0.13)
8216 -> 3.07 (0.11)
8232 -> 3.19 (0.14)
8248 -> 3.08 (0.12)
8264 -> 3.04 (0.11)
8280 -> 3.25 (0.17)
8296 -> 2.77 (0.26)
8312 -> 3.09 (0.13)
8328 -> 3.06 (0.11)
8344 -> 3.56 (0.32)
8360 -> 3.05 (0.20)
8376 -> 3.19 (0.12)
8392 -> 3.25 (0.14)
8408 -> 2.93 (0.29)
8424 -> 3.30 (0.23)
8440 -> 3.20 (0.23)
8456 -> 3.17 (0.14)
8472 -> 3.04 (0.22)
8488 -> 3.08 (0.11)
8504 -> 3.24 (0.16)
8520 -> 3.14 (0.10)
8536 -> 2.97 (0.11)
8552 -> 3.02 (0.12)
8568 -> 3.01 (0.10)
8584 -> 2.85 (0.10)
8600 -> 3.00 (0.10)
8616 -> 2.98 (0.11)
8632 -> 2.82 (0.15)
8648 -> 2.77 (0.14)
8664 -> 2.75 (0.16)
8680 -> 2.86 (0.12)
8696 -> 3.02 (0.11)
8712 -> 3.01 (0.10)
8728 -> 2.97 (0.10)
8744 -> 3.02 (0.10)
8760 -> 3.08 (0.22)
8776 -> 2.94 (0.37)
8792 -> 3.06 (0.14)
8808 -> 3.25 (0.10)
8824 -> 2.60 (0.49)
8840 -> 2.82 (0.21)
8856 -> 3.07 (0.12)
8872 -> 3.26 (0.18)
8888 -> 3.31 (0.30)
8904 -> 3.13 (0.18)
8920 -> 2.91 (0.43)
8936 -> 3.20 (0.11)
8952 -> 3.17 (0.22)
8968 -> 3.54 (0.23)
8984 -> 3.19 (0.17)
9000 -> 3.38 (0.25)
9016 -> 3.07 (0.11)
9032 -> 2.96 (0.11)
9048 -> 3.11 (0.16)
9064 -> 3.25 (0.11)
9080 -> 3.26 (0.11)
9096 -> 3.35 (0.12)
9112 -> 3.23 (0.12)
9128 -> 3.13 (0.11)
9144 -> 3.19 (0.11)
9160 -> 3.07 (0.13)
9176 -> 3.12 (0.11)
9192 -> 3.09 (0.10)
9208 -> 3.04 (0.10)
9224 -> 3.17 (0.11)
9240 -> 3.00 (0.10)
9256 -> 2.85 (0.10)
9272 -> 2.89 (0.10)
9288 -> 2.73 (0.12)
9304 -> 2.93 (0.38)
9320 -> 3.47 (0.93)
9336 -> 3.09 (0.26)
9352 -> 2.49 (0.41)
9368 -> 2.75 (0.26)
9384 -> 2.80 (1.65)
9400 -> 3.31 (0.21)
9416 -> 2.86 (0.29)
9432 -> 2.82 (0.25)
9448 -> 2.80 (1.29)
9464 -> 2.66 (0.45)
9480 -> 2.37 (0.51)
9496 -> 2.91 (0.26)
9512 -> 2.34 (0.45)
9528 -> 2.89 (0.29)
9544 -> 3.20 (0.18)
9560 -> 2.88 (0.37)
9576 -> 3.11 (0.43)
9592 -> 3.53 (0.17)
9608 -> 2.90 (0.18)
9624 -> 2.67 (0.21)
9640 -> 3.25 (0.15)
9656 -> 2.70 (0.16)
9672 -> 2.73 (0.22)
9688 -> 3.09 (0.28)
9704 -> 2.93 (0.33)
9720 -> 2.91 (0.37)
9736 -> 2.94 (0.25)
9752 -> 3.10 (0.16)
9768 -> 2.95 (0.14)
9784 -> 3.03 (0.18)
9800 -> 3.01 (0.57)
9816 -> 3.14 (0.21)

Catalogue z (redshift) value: 0.203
